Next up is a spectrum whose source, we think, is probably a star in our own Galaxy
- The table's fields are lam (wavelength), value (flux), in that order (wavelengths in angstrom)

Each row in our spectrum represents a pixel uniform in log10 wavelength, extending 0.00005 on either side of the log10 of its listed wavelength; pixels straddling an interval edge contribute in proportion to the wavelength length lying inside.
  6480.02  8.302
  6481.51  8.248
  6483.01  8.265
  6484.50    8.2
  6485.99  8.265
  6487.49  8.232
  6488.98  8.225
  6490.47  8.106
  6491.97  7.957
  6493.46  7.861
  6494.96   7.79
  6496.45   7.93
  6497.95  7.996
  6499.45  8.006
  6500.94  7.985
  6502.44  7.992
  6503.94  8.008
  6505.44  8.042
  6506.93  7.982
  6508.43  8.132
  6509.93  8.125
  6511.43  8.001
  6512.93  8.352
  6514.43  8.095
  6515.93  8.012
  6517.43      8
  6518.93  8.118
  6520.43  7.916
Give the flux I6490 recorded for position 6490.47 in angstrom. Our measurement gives 8.106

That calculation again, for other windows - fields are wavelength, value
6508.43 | 8.132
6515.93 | 8.012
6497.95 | 7.996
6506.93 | 7.982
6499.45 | 8.006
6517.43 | 8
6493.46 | 7.861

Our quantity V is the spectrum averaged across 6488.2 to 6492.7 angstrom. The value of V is 8.1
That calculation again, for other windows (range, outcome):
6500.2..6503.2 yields 7.97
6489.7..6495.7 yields 7.93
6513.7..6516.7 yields 8.05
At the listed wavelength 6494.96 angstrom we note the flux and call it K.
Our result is 7.79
